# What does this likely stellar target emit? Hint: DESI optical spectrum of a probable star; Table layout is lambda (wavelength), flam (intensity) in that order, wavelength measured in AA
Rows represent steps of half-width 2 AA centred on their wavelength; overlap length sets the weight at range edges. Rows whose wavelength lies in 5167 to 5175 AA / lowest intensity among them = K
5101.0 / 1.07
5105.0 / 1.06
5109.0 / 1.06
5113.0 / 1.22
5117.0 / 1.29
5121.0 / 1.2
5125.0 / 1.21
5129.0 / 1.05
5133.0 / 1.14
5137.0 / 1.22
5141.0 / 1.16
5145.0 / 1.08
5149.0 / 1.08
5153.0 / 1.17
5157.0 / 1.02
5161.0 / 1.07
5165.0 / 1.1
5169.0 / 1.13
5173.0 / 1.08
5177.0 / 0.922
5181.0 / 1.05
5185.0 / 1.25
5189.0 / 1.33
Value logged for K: 1.08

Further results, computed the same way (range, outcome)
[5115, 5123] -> 1.2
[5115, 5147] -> 1.05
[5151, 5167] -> 1.02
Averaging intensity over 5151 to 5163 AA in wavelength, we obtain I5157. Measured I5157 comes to 1.09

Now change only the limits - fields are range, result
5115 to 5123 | 1.25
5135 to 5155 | 1.14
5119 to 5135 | 1.15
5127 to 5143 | 1.14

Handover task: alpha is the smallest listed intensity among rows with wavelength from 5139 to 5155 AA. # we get 1.08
